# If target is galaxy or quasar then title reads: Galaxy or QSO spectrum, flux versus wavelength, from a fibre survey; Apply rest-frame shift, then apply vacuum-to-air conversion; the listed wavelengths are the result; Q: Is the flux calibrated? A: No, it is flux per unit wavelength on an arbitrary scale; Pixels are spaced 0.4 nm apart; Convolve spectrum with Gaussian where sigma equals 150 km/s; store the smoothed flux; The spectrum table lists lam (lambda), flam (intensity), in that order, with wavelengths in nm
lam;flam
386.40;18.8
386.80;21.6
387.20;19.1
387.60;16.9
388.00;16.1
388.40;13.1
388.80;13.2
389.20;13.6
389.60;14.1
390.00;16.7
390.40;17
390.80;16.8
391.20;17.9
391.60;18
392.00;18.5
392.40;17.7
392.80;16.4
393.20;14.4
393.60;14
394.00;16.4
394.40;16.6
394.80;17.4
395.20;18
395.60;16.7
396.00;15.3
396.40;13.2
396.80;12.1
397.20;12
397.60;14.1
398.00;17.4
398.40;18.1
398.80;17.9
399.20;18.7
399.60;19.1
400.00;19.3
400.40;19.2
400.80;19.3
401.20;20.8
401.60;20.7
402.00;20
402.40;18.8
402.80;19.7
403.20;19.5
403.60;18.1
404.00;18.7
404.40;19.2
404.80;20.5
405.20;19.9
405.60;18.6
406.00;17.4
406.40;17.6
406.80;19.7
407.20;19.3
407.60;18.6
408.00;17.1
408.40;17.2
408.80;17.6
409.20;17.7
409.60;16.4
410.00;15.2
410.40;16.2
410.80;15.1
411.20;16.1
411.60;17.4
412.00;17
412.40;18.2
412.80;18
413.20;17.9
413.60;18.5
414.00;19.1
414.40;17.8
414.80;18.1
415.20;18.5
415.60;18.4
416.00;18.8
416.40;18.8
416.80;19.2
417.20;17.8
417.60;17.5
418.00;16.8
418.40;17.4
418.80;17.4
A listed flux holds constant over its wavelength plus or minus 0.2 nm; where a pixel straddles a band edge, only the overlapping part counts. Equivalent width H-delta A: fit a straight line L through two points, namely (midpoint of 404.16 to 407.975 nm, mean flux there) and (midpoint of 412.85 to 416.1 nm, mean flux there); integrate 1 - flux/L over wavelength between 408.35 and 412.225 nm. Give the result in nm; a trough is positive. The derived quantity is 0.43 nm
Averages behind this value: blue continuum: 18.9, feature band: 16.6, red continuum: 18.4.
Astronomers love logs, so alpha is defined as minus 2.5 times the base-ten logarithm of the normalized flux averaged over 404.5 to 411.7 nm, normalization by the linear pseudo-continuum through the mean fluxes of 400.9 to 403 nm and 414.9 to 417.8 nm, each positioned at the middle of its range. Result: 0.10 mag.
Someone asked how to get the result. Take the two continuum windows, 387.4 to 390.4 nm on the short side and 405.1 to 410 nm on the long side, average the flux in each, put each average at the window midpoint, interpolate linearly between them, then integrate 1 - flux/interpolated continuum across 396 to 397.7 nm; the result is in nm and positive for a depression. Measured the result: 0.33 nm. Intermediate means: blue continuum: 15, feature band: 13.1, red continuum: 17.9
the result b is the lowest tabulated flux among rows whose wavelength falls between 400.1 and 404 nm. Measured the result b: 18.1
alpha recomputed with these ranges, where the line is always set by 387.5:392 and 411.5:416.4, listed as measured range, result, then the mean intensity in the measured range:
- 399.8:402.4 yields -0.17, 19.8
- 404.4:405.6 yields -0.14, 19.8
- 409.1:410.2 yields 0.09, 16.3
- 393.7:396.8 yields 0.03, 15.9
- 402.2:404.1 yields -0.11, 19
